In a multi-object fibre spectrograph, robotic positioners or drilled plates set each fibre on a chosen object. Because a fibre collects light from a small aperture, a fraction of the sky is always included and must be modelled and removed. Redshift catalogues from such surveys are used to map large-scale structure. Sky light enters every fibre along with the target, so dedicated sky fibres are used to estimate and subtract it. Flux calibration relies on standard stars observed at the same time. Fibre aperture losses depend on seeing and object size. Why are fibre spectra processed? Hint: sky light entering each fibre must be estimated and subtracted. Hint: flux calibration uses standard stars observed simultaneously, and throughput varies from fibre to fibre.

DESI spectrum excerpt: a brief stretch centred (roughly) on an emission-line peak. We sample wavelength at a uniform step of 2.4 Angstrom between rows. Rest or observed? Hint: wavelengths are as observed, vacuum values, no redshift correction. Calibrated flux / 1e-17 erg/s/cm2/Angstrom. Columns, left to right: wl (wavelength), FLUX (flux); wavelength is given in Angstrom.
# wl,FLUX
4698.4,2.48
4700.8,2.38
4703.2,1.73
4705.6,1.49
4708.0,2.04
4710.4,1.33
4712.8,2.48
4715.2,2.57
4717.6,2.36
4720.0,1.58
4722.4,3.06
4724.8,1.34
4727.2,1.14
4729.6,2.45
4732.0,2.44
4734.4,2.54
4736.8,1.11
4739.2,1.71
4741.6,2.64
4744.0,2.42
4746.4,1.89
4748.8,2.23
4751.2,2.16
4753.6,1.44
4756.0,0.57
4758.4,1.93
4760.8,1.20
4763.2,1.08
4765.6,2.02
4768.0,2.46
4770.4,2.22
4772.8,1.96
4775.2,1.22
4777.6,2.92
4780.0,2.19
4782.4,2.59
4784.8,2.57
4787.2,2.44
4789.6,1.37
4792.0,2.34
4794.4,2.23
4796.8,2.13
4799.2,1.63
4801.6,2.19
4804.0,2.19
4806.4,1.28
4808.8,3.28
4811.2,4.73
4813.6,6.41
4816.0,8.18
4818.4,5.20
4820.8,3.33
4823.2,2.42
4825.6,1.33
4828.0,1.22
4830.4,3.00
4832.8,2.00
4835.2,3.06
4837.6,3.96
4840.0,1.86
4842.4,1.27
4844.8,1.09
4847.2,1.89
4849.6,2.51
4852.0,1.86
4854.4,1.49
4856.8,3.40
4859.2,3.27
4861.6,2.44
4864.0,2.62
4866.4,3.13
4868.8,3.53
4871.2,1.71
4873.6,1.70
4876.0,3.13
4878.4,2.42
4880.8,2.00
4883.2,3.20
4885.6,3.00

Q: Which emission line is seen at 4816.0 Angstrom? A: [O II]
